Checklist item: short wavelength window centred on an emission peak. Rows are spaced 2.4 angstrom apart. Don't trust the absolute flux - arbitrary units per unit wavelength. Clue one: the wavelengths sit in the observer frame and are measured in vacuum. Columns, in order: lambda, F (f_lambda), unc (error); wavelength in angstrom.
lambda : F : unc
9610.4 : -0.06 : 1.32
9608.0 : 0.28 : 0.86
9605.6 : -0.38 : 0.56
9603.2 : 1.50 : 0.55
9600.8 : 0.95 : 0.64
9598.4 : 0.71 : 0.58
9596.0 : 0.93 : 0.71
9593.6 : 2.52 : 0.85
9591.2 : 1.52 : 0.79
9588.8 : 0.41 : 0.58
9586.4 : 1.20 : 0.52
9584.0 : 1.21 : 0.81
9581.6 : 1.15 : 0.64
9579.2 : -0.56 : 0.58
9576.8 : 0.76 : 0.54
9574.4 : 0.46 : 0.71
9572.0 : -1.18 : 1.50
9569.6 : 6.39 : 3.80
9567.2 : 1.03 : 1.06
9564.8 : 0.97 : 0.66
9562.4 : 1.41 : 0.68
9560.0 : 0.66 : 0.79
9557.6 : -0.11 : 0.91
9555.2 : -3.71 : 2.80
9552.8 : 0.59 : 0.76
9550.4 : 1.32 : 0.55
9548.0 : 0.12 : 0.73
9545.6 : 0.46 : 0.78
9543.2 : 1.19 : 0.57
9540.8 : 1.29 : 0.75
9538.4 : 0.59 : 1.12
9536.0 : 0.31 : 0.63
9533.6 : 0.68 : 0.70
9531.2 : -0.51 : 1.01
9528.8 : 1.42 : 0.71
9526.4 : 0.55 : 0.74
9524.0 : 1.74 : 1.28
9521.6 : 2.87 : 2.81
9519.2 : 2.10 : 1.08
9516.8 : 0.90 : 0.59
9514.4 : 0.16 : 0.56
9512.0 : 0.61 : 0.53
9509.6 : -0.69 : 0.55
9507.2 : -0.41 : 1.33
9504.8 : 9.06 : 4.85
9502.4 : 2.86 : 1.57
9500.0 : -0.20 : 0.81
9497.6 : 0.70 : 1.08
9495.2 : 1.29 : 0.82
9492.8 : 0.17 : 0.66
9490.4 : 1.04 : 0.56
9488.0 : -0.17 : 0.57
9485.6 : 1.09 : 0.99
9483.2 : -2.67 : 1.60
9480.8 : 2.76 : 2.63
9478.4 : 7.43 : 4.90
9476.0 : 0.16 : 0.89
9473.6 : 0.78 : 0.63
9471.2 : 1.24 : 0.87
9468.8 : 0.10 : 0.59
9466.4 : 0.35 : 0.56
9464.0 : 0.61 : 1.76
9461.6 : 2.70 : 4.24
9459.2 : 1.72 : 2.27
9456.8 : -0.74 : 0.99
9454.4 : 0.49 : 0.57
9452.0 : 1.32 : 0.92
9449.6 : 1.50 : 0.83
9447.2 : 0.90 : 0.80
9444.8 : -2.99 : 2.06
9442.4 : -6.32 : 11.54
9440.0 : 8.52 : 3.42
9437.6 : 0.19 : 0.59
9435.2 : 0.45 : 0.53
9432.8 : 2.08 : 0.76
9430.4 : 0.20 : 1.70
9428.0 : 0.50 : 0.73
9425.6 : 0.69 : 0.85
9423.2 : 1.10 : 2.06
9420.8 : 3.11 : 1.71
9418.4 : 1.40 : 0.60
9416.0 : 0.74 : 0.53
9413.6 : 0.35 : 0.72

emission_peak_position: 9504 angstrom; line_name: H-gamma 4340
